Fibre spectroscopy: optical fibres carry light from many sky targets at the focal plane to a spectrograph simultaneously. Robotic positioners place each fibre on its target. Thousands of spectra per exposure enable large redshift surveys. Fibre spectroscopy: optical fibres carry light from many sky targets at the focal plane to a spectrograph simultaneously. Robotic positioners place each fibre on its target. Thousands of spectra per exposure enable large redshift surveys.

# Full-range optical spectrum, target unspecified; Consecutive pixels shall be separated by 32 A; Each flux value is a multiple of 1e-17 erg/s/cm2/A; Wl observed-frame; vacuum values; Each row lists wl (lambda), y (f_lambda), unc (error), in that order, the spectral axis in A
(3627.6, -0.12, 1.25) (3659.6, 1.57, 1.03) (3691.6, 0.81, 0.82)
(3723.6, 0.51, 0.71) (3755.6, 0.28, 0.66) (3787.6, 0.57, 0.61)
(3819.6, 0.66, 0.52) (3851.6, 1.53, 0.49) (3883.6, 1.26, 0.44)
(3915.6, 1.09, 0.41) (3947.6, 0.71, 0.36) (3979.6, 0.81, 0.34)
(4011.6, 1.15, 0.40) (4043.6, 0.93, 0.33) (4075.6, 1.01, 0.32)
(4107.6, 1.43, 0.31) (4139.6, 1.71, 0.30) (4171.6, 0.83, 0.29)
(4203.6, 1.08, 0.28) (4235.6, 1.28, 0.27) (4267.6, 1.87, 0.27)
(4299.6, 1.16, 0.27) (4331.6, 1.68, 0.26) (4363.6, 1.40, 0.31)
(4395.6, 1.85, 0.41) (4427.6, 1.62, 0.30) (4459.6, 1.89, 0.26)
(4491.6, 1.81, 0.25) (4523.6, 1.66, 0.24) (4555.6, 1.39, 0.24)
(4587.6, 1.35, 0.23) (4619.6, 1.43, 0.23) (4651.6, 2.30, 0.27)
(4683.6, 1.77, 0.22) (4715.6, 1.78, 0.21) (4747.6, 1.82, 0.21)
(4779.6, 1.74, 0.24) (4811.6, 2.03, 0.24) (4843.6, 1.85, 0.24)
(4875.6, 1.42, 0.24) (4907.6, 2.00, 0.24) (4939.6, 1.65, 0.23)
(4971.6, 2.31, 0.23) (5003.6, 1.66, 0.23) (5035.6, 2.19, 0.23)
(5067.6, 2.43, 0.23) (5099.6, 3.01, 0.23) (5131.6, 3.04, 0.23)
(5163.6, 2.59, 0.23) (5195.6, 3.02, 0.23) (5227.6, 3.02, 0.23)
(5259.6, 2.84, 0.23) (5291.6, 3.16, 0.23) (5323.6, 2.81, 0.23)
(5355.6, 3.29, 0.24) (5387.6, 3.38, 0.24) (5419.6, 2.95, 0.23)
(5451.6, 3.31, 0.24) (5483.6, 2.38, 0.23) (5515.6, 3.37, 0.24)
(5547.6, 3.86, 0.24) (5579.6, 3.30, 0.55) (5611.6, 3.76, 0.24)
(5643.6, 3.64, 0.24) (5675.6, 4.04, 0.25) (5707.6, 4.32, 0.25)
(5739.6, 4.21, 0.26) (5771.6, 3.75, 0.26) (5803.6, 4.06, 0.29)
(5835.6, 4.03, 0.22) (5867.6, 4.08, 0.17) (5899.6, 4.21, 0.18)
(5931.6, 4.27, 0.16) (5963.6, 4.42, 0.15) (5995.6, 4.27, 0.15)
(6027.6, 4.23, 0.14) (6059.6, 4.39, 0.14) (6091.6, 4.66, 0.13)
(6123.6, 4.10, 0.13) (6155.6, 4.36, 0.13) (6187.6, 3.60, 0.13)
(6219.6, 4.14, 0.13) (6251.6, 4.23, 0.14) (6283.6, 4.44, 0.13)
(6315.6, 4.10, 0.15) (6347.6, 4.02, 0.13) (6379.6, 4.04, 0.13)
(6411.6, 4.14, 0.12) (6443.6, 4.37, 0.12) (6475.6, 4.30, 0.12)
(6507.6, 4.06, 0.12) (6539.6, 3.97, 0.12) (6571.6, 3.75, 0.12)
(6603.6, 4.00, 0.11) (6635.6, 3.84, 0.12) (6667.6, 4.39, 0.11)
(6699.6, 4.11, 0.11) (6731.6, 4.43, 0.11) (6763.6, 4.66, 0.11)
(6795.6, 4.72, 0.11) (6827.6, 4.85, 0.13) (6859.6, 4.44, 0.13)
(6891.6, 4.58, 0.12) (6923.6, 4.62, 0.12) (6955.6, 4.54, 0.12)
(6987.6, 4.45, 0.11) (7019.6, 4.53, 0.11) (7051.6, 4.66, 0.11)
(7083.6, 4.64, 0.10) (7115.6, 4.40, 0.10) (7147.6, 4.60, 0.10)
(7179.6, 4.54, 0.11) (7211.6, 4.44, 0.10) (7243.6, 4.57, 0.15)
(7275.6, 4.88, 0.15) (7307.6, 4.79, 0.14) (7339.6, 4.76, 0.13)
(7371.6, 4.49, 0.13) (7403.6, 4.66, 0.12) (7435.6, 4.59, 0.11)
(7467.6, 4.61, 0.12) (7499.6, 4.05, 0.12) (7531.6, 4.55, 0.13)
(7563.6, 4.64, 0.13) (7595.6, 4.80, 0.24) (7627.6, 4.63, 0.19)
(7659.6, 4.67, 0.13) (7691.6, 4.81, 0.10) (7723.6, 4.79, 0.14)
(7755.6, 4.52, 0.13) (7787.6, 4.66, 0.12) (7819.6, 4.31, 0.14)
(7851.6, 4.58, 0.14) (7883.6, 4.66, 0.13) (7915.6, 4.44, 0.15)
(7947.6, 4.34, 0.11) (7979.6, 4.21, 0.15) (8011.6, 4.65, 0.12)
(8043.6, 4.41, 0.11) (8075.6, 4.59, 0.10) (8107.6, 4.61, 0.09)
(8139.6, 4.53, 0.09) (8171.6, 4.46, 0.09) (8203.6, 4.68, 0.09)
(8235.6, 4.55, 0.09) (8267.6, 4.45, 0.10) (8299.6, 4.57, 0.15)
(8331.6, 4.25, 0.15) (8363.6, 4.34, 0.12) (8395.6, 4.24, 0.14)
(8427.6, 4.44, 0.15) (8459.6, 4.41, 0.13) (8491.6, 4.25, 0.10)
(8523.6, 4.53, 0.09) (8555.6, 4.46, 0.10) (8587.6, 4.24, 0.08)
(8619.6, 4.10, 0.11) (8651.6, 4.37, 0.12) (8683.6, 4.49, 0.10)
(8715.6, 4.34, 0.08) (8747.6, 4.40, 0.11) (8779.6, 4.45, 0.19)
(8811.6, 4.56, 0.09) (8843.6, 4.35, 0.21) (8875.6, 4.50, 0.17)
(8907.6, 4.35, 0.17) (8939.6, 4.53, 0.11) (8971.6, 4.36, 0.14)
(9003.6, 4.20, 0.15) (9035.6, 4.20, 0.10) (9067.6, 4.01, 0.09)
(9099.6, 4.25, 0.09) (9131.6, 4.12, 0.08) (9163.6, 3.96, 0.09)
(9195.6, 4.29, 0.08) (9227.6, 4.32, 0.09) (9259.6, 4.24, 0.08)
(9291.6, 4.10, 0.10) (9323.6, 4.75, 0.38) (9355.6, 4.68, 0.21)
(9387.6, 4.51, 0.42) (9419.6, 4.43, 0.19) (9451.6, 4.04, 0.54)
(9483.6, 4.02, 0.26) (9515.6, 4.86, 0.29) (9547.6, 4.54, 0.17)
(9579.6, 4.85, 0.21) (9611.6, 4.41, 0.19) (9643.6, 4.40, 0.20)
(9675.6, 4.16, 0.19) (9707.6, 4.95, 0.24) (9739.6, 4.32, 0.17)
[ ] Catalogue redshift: 0.272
